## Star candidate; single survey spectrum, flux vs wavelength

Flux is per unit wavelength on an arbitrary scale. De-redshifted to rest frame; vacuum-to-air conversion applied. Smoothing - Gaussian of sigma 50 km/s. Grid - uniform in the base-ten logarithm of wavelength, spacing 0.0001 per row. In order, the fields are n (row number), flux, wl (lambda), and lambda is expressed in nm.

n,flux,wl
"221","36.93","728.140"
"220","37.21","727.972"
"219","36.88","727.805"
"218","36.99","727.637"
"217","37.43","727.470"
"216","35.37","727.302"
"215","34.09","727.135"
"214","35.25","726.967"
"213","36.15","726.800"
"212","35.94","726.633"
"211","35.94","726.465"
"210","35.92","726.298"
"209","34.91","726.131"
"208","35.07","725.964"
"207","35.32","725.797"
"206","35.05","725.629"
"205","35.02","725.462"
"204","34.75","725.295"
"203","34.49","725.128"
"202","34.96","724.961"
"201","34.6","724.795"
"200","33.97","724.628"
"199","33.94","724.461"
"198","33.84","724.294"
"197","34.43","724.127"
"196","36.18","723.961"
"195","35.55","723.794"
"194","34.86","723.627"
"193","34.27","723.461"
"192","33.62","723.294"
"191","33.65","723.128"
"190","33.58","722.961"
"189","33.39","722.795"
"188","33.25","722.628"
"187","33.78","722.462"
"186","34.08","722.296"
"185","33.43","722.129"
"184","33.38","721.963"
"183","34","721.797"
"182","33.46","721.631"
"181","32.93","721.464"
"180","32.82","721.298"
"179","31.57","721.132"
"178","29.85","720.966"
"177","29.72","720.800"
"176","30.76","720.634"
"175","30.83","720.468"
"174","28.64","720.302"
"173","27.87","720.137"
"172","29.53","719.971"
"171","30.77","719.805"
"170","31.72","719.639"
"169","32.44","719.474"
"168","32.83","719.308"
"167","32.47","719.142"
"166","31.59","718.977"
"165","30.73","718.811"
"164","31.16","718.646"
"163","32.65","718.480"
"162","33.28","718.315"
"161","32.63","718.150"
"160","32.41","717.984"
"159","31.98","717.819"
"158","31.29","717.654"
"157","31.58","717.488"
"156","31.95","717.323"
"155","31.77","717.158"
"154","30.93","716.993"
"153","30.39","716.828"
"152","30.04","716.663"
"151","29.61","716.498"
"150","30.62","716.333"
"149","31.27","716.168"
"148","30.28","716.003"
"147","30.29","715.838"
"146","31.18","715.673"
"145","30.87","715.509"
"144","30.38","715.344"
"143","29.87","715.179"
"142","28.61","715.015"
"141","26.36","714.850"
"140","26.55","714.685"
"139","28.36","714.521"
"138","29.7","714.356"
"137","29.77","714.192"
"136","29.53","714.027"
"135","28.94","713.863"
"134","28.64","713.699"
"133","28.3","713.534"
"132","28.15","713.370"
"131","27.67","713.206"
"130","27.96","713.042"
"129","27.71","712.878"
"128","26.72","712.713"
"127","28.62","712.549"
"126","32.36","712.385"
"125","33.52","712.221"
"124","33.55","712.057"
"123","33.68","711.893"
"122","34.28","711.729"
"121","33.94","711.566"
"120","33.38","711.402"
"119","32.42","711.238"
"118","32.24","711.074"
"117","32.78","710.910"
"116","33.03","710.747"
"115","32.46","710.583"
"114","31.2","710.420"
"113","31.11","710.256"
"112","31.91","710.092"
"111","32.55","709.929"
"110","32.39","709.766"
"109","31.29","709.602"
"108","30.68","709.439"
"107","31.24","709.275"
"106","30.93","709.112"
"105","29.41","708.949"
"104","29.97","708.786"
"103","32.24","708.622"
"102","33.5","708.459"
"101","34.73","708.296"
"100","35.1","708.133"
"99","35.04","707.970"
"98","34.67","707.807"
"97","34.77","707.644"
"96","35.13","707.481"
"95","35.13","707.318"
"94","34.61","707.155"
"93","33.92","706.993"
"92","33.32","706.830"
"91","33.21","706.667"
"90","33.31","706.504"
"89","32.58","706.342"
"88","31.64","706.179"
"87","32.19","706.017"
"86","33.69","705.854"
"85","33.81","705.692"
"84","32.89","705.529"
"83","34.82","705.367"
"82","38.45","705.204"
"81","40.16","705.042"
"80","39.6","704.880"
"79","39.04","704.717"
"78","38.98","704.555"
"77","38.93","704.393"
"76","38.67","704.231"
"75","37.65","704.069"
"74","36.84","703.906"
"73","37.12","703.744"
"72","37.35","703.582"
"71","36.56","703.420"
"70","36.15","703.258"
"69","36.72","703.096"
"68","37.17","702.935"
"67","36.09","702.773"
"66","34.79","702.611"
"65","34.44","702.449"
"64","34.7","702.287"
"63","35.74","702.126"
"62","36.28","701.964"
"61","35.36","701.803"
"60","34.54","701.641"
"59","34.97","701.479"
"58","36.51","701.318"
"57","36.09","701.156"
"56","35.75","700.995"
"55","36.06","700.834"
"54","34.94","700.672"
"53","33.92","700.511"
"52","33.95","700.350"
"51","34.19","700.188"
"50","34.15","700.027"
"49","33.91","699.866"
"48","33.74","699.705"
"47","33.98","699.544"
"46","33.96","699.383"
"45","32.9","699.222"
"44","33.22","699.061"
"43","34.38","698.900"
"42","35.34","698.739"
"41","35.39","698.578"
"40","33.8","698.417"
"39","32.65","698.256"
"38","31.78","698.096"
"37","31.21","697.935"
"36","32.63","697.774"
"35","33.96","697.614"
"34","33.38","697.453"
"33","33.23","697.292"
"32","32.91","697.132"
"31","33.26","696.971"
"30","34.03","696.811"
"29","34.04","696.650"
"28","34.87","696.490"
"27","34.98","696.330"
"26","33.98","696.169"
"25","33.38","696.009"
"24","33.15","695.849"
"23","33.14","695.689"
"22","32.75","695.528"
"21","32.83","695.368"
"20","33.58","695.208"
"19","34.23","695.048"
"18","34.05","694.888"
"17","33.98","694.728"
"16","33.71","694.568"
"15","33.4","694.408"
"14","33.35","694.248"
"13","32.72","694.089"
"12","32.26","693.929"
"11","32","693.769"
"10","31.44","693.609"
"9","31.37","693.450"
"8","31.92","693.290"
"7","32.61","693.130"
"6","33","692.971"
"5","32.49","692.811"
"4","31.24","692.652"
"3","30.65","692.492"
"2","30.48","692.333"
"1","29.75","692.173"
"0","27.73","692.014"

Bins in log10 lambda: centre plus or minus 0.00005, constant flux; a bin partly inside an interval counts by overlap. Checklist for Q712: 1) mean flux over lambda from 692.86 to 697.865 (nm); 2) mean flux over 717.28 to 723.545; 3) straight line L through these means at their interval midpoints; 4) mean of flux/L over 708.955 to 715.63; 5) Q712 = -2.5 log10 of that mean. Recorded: 0.07 mag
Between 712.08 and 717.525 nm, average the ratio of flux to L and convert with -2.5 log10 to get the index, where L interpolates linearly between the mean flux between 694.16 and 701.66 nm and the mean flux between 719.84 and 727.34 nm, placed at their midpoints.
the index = 0.14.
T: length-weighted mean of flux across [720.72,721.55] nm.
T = 31.4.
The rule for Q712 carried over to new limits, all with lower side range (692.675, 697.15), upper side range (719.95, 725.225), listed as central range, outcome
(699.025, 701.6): -0.045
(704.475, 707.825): -0.062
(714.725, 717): 0.107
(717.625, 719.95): 0.037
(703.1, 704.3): -0.124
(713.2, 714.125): 0.157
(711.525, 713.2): 0.070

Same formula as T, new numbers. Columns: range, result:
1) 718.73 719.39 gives 31.9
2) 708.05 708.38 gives 34.9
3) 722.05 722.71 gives 33.6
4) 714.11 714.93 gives 28.2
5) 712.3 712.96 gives 28.8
